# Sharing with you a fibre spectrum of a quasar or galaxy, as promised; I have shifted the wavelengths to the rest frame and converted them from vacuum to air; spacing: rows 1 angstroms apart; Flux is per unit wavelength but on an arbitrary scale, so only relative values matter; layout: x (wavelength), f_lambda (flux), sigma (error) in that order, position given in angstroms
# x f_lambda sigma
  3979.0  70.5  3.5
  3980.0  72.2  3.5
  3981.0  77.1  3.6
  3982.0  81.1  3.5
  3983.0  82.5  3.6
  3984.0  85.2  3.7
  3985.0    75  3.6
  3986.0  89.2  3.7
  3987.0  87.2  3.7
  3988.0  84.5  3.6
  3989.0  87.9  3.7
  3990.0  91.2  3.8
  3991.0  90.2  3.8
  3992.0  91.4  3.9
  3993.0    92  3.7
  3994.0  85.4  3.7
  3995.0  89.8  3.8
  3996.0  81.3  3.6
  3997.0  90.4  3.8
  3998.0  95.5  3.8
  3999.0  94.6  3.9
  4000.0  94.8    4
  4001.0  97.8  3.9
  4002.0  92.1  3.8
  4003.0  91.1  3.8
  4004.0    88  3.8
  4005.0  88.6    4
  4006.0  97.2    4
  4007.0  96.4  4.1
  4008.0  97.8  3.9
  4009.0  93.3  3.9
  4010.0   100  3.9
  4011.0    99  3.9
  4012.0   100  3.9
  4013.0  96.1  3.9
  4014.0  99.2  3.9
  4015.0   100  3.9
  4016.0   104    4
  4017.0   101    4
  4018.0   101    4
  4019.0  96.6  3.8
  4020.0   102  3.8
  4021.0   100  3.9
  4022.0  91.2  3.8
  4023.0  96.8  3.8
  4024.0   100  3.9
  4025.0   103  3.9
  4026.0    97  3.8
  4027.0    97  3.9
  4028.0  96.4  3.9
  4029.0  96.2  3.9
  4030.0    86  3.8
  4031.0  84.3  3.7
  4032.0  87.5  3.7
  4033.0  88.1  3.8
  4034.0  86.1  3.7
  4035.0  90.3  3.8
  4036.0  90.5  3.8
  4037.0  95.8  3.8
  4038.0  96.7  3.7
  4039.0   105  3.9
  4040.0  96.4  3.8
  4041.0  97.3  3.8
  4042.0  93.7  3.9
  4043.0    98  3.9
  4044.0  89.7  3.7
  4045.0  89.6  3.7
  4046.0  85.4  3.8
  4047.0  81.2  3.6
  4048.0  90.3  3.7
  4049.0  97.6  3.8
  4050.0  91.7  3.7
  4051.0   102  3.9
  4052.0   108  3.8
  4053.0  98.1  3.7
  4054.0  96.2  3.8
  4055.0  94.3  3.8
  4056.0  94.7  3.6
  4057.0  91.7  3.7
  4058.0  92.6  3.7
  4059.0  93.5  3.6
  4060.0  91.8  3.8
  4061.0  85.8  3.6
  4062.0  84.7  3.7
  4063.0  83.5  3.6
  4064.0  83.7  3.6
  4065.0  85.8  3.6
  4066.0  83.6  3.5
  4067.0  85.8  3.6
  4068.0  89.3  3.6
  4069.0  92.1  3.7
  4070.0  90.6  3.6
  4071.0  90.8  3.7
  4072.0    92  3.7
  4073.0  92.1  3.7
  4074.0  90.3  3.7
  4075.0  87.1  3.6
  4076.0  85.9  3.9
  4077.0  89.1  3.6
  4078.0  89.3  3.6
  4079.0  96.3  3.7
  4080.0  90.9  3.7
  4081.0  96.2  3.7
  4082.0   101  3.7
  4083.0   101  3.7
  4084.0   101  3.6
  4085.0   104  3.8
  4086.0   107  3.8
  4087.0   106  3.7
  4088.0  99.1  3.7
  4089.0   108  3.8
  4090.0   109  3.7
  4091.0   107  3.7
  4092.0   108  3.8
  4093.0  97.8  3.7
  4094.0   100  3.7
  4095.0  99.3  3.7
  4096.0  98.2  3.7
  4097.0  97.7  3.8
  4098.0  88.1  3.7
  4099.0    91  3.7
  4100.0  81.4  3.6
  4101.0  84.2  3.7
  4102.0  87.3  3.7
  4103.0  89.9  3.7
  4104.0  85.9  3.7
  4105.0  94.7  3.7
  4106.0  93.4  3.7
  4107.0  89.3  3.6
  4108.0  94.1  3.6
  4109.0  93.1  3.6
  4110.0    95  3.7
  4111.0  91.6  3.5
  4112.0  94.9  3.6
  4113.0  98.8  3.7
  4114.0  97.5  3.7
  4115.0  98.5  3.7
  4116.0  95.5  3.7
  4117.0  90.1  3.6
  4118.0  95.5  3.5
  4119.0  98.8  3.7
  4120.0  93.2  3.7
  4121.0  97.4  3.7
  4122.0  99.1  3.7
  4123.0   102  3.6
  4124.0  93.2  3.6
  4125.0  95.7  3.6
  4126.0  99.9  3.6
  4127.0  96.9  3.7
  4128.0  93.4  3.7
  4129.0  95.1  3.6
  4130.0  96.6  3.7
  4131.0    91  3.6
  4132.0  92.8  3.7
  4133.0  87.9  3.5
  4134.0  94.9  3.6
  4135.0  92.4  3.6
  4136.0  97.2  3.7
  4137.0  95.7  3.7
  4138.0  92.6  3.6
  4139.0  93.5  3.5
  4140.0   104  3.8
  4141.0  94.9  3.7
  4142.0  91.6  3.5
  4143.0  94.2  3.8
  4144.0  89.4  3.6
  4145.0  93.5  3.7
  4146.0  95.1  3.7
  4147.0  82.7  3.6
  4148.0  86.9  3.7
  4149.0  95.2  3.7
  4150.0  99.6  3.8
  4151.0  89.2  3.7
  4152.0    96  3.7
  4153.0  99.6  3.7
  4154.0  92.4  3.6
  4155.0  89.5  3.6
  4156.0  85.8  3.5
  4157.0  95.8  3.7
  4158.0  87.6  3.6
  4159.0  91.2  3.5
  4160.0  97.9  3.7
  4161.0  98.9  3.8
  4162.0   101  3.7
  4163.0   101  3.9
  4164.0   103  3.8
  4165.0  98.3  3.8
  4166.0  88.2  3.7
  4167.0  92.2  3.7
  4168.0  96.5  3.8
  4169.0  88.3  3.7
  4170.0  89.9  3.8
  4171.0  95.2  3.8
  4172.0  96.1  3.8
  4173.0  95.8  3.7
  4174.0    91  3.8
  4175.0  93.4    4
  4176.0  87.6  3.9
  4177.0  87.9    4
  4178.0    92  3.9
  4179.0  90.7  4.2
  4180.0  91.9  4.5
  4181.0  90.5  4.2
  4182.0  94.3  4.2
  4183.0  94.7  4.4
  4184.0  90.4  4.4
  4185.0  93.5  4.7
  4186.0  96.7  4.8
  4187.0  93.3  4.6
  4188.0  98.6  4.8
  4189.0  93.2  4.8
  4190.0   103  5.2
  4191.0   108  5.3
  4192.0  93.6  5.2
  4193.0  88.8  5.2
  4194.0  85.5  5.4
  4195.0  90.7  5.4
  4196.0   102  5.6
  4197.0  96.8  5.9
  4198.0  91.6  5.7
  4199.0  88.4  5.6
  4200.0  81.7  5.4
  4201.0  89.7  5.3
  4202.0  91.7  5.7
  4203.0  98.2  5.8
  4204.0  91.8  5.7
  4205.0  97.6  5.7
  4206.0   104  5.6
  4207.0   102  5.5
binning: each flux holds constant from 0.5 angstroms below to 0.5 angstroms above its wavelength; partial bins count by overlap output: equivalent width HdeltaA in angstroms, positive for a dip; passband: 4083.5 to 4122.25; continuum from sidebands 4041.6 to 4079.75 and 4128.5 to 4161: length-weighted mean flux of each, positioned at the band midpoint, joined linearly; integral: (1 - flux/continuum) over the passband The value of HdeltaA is -1.8 angstroms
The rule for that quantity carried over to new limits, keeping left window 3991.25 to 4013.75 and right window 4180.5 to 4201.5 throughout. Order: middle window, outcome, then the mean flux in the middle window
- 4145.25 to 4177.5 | 0.0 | 93.4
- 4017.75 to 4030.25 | -0.5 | 97.3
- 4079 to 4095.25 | -1.5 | 102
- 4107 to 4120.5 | -0.2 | 94.9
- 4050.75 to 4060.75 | -0.3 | 95.9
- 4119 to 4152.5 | -0.3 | 94.4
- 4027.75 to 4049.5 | 0.4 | 91.9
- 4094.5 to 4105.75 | 0.3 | 90.8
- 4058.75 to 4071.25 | 0.8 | 87.6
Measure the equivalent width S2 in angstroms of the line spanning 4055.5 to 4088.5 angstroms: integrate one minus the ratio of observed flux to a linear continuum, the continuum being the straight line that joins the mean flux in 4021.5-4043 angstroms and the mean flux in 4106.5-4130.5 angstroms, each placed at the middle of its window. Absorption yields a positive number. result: 0.86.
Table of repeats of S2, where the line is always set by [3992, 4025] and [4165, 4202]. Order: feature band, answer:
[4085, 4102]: -0.8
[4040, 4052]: 0.2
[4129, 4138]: 0.0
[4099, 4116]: 0.4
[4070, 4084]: 0.3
